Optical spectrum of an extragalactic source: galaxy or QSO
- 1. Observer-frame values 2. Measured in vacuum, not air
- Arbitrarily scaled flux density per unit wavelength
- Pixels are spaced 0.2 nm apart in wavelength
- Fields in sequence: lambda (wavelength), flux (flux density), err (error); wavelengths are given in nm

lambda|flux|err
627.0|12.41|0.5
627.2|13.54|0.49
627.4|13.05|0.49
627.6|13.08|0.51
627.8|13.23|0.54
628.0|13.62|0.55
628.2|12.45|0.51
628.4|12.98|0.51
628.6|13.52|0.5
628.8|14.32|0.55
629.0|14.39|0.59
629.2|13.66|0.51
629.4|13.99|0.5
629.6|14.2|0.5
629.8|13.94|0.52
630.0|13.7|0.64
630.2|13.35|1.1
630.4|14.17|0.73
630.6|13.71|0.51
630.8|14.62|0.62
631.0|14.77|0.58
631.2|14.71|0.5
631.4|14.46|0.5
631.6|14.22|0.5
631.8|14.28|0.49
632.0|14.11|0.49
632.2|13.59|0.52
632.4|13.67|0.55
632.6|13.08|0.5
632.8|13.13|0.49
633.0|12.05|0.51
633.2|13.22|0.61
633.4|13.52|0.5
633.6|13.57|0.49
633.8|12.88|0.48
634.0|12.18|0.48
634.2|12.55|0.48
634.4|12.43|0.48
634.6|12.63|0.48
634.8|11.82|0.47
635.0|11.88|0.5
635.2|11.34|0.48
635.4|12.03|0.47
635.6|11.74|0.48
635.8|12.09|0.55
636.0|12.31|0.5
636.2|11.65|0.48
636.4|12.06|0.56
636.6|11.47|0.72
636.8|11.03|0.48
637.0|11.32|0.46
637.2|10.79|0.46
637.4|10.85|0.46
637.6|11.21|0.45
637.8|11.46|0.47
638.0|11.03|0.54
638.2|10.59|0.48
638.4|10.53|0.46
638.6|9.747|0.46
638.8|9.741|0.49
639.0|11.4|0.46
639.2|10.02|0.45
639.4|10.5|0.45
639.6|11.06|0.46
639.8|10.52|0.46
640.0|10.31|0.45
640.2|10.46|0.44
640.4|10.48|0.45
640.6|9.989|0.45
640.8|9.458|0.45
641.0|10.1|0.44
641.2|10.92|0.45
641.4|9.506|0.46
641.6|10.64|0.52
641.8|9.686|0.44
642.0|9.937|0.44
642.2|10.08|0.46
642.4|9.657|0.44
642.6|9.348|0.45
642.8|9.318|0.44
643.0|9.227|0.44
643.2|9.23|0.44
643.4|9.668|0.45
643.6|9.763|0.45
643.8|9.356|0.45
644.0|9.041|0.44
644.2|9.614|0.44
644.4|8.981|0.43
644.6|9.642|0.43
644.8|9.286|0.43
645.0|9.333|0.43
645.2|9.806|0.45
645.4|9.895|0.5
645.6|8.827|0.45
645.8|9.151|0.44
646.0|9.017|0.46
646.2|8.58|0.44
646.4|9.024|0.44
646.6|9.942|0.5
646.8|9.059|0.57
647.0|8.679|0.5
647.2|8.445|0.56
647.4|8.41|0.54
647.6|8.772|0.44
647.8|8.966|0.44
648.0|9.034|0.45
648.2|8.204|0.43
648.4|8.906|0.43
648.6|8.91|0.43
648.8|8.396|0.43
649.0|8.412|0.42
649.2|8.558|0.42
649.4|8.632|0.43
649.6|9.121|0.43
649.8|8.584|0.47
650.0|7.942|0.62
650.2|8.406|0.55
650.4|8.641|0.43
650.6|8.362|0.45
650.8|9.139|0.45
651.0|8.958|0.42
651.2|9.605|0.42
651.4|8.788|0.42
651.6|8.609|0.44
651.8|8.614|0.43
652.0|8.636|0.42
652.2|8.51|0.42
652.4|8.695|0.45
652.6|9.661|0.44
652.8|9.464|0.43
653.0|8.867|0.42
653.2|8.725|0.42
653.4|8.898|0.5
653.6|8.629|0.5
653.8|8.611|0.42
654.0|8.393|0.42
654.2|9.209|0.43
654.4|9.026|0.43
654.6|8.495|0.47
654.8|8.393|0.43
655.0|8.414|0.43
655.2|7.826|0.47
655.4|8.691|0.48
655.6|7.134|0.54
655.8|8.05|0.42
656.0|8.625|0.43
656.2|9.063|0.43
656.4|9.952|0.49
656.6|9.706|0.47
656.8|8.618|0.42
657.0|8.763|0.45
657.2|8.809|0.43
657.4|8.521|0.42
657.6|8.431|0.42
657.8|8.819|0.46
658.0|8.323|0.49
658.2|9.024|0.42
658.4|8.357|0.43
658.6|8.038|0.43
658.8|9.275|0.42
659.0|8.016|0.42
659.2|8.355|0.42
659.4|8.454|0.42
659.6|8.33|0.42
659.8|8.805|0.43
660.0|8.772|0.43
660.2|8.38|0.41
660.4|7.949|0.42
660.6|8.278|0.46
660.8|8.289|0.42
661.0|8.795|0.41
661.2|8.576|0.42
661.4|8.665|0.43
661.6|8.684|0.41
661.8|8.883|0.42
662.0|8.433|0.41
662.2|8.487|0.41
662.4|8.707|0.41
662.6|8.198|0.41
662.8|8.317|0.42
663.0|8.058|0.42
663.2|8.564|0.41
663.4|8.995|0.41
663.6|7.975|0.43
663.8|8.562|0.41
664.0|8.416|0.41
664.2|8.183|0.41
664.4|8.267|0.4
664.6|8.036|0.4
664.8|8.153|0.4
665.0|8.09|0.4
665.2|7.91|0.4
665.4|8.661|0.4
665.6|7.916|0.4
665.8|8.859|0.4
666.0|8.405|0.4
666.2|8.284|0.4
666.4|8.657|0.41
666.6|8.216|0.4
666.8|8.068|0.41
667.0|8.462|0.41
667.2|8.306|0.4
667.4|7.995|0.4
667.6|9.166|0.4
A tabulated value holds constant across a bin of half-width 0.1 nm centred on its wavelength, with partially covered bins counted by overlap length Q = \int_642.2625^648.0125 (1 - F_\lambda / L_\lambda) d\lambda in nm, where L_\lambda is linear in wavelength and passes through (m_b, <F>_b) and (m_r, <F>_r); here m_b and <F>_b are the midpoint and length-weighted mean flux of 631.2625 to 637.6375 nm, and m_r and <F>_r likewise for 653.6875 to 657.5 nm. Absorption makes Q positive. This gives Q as 0.73 nm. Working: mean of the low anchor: 12.5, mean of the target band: 9.22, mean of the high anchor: 8.65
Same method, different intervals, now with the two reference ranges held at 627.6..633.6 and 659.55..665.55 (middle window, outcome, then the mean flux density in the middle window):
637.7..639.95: 0.32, 10.6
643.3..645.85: 0.44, 9.42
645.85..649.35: 0.68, 8.79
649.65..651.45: 0.29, 8.72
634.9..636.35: 0.12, 11.9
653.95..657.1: 0.30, 8.65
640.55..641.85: 0.21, 10.1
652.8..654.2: 0.16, 8.78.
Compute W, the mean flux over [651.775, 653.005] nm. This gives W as 8.94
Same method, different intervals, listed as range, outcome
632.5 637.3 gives 12.2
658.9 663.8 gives 8.46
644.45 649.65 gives 8.96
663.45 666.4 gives 8.29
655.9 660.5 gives 8.67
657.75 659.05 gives 8.56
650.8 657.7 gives 8.75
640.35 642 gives 10.1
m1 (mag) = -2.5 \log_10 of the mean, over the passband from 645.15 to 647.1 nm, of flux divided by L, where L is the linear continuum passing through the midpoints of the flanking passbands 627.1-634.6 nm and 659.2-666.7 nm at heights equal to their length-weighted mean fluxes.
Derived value 0.21 mag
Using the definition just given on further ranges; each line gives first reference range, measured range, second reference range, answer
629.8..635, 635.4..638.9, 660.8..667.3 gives 0.14 mag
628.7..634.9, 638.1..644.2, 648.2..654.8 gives 0.13 mag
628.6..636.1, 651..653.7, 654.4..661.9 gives 0.09 mag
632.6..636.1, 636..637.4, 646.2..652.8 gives 0.04 mag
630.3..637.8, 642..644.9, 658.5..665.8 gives 0.19 mag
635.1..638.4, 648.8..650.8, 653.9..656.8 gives 0.11 mag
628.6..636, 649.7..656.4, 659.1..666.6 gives 0.15 mag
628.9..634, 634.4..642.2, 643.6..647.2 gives 0.06 mag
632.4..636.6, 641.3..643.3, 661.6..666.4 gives 0.17 mag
